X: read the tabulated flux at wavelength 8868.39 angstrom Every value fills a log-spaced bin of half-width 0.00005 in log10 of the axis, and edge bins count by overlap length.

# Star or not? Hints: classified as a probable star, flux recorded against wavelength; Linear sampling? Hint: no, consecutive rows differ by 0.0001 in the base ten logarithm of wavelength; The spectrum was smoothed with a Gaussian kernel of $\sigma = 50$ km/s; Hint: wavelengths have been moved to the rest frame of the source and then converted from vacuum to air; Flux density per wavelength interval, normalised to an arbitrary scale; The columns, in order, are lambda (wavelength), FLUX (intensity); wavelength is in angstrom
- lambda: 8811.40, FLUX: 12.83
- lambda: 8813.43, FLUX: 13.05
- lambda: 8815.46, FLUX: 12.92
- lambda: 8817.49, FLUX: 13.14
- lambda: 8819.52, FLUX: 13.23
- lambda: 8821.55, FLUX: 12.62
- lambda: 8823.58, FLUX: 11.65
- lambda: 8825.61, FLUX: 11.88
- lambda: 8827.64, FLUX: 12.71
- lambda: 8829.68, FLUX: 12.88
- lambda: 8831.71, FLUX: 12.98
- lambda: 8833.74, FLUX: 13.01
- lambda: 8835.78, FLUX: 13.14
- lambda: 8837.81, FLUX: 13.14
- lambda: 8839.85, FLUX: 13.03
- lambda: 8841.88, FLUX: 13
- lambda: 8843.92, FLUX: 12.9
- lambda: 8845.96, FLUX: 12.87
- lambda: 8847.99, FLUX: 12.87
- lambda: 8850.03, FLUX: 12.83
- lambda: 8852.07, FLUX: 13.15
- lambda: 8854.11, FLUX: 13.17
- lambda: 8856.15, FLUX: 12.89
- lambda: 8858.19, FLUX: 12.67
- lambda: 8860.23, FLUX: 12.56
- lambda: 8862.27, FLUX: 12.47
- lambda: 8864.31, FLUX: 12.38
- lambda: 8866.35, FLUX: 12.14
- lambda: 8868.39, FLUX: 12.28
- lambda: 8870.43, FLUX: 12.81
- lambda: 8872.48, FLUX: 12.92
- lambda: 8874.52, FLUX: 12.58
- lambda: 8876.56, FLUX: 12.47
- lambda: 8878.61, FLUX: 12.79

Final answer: 12.28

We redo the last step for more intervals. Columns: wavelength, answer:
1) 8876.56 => 12.47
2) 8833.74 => 13.01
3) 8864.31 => 12.38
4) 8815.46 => 12.92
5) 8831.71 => 12.98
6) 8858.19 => 12.67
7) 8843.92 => 12.9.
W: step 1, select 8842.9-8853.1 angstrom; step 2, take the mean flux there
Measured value 12.9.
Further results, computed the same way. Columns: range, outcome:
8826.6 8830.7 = 12.8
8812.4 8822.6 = 13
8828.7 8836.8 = 13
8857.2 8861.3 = 12.6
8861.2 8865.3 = 12.4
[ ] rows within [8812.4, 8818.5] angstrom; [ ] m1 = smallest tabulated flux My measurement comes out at 12.92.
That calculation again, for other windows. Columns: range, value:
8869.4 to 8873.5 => 12.81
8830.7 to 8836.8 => 12.98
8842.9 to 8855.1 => 12.83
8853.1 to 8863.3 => 12.47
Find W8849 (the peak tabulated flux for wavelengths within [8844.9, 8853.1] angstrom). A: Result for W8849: 13.15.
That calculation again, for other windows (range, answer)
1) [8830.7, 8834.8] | 13.01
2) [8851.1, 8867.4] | 13.17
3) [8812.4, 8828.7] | 13.23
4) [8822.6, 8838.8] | 13.14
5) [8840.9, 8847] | 13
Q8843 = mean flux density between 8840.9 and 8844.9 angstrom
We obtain 12.9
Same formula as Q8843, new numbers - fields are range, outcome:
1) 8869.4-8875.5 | 12.8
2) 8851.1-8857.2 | 13.1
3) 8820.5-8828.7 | 12.2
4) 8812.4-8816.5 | 13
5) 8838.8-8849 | 12.9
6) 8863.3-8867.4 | 12.3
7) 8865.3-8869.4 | 12.2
